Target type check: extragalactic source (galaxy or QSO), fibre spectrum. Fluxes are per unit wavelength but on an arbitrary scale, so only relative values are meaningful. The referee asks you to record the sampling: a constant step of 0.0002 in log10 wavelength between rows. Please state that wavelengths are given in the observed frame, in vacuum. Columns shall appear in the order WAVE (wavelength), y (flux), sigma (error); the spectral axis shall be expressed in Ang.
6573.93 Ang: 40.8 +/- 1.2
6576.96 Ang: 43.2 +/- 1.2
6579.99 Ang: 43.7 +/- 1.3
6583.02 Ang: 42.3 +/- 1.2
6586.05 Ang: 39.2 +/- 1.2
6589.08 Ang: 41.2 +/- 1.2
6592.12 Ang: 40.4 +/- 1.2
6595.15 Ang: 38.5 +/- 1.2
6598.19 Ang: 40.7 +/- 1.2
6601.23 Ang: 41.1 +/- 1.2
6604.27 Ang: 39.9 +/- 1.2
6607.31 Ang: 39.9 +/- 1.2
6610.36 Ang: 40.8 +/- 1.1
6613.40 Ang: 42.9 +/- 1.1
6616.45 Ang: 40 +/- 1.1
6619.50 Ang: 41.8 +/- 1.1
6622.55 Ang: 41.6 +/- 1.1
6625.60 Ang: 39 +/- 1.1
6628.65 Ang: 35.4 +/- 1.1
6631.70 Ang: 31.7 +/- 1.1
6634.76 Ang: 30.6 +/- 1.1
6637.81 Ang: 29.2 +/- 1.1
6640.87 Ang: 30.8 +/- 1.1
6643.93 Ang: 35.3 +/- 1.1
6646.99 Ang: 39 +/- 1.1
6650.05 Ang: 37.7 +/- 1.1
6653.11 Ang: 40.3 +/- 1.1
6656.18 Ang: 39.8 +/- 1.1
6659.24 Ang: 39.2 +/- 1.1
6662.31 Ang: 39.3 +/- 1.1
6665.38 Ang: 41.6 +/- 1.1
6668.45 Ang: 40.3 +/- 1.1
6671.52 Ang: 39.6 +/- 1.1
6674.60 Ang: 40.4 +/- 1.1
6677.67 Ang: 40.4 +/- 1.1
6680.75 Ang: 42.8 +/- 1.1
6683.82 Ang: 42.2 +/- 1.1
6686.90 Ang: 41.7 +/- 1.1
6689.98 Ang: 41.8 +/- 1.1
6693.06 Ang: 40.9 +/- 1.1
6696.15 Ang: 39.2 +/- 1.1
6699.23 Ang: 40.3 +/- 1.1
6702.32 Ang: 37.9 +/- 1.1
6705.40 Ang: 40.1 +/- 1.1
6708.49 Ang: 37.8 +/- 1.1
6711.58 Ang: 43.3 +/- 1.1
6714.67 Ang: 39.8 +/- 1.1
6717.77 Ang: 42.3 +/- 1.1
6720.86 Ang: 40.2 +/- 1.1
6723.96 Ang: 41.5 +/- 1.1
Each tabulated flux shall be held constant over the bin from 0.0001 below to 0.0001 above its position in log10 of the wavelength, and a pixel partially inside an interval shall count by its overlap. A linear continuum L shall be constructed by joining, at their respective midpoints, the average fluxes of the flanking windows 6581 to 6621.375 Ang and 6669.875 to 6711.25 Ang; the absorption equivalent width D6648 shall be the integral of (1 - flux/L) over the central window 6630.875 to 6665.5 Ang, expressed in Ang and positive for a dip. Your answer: 3.84 Ang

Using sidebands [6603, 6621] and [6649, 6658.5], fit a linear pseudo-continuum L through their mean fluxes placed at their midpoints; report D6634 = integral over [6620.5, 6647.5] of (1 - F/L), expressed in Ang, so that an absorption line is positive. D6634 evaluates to 3.6 Ang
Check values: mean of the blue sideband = 40.9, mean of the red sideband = 39.4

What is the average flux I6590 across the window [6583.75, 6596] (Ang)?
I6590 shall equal 40.1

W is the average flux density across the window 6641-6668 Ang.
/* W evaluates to 38.7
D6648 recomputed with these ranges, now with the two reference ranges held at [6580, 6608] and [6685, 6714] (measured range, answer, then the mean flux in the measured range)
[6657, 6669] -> 0.1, 40.1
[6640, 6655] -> 1.3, 36.9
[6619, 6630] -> 0.3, 39.3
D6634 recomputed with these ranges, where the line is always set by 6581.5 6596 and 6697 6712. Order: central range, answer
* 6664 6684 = -0.57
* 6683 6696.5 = -0.53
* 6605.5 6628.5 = -0.17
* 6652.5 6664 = 0.09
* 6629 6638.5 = 2.11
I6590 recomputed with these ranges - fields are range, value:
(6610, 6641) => 36.8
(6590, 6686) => 38.8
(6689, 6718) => 40.2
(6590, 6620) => 40.6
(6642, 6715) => 40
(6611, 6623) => 41.5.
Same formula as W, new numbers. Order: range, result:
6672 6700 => 41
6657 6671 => 40.1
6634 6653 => 34.4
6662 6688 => 41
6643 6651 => 37.5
